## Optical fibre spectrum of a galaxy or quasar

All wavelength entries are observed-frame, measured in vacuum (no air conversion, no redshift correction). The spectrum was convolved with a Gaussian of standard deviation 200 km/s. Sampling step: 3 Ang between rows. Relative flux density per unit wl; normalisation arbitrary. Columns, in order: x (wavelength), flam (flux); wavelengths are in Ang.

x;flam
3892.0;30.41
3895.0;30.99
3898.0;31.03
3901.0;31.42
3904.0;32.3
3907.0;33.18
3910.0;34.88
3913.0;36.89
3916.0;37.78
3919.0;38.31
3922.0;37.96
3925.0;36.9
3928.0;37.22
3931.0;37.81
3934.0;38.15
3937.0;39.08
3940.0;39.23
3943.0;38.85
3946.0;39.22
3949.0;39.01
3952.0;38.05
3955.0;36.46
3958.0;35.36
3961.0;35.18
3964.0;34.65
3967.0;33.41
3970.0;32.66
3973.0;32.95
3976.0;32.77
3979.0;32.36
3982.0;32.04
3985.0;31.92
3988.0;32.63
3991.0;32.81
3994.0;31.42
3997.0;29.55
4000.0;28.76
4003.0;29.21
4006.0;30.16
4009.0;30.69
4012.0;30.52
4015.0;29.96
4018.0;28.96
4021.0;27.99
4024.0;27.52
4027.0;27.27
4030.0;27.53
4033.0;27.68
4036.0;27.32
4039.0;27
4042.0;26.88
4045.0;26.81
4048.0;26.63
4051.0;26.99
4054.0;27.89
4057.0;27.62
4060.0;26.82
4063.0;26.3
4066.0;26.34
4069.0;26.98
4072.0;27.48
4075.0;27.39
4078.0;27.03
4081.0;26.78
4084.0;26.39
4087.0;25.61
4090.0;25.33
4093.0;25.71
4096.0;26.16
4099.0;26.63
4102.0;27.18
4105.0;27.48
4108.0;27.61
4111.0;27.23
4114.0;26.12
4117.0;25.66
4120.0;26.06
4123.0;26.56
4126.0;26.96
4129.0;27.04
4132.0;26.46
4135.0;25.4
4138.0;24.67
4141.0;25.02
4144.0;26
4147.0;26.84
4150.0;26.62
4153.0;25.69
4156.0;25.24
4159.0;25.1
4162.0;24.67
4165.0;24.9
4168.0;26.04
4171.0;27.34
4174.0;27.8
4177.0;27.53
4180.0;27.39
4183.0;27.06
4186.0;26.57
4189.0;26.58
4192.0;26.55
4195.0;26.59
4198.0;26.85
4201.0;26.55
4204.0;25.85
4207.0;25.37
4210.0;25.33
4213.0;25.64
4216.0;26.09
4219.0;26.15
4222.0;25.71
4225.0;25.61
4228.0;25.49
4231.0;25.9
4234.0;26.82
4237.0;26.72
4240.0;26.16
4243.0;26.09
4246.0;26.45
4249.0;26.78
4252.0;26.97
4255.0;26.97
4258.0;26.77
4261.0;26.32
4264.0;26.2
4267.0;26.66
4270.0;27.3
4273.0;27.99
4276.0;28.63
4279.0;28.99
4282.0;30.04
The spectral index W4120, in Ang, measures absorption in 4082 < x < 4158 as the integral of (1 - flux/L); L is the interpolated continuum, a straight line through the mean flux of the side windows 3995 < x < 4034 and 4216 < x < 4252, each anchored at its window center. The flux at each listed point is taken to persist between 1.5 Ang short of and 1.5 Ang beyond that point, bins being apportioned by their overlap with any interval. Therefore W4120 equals 3.9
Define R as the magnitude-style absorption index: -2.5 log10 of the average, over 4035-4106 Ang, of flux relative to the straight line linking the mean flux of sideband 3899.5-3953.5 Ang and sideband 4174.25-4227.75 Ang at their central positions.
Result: 0.17 mag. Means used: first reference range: 37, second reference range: 26.3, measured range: 26.8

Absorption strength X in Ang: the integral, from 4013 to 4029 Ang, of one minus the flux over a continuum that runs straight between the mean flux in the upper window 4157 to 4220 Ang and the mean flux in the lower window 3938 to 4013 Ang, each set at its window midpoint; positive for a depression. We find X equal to 1.84 Ang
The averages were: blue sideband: 33.7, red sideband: 26.3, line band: 28.4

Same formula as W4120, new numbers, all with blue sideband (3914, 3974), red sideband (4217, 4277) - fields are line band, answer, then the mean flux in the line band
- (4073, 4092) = 3.4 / 26.4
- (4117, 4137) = 2.8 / 26.3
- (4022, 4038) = 3.1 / 27.5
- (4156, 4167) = 1.7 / 25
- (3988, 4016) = 3.6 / 30.5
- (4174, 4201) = 1.6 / 26.9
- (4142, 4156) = 1.8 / 26.1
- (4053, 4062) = 1.6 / 27.4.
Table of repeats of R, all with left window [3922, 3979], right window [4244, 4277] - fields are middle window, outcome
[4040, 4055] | 0.23 mag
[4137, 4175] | 0.17 mag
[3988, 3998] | 0.12 mag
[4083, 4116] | 0.20 mag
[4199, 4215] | 0.11 mag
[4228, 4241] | 0.06 mag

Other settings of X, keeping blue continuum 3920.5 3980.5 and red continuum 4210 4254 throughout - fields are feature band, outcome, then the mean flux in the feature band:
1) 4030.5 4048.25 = 3.2 Ang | 27.1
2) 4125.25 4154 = 3.4 Ang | 26.1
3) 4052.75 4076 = 3.7 Ang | 27.1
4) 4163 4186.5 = 1.2 Ang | 26.8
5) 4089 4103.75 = 2.3 Ang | 26.3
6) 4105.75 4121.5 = 2.0 Ang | 26.6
